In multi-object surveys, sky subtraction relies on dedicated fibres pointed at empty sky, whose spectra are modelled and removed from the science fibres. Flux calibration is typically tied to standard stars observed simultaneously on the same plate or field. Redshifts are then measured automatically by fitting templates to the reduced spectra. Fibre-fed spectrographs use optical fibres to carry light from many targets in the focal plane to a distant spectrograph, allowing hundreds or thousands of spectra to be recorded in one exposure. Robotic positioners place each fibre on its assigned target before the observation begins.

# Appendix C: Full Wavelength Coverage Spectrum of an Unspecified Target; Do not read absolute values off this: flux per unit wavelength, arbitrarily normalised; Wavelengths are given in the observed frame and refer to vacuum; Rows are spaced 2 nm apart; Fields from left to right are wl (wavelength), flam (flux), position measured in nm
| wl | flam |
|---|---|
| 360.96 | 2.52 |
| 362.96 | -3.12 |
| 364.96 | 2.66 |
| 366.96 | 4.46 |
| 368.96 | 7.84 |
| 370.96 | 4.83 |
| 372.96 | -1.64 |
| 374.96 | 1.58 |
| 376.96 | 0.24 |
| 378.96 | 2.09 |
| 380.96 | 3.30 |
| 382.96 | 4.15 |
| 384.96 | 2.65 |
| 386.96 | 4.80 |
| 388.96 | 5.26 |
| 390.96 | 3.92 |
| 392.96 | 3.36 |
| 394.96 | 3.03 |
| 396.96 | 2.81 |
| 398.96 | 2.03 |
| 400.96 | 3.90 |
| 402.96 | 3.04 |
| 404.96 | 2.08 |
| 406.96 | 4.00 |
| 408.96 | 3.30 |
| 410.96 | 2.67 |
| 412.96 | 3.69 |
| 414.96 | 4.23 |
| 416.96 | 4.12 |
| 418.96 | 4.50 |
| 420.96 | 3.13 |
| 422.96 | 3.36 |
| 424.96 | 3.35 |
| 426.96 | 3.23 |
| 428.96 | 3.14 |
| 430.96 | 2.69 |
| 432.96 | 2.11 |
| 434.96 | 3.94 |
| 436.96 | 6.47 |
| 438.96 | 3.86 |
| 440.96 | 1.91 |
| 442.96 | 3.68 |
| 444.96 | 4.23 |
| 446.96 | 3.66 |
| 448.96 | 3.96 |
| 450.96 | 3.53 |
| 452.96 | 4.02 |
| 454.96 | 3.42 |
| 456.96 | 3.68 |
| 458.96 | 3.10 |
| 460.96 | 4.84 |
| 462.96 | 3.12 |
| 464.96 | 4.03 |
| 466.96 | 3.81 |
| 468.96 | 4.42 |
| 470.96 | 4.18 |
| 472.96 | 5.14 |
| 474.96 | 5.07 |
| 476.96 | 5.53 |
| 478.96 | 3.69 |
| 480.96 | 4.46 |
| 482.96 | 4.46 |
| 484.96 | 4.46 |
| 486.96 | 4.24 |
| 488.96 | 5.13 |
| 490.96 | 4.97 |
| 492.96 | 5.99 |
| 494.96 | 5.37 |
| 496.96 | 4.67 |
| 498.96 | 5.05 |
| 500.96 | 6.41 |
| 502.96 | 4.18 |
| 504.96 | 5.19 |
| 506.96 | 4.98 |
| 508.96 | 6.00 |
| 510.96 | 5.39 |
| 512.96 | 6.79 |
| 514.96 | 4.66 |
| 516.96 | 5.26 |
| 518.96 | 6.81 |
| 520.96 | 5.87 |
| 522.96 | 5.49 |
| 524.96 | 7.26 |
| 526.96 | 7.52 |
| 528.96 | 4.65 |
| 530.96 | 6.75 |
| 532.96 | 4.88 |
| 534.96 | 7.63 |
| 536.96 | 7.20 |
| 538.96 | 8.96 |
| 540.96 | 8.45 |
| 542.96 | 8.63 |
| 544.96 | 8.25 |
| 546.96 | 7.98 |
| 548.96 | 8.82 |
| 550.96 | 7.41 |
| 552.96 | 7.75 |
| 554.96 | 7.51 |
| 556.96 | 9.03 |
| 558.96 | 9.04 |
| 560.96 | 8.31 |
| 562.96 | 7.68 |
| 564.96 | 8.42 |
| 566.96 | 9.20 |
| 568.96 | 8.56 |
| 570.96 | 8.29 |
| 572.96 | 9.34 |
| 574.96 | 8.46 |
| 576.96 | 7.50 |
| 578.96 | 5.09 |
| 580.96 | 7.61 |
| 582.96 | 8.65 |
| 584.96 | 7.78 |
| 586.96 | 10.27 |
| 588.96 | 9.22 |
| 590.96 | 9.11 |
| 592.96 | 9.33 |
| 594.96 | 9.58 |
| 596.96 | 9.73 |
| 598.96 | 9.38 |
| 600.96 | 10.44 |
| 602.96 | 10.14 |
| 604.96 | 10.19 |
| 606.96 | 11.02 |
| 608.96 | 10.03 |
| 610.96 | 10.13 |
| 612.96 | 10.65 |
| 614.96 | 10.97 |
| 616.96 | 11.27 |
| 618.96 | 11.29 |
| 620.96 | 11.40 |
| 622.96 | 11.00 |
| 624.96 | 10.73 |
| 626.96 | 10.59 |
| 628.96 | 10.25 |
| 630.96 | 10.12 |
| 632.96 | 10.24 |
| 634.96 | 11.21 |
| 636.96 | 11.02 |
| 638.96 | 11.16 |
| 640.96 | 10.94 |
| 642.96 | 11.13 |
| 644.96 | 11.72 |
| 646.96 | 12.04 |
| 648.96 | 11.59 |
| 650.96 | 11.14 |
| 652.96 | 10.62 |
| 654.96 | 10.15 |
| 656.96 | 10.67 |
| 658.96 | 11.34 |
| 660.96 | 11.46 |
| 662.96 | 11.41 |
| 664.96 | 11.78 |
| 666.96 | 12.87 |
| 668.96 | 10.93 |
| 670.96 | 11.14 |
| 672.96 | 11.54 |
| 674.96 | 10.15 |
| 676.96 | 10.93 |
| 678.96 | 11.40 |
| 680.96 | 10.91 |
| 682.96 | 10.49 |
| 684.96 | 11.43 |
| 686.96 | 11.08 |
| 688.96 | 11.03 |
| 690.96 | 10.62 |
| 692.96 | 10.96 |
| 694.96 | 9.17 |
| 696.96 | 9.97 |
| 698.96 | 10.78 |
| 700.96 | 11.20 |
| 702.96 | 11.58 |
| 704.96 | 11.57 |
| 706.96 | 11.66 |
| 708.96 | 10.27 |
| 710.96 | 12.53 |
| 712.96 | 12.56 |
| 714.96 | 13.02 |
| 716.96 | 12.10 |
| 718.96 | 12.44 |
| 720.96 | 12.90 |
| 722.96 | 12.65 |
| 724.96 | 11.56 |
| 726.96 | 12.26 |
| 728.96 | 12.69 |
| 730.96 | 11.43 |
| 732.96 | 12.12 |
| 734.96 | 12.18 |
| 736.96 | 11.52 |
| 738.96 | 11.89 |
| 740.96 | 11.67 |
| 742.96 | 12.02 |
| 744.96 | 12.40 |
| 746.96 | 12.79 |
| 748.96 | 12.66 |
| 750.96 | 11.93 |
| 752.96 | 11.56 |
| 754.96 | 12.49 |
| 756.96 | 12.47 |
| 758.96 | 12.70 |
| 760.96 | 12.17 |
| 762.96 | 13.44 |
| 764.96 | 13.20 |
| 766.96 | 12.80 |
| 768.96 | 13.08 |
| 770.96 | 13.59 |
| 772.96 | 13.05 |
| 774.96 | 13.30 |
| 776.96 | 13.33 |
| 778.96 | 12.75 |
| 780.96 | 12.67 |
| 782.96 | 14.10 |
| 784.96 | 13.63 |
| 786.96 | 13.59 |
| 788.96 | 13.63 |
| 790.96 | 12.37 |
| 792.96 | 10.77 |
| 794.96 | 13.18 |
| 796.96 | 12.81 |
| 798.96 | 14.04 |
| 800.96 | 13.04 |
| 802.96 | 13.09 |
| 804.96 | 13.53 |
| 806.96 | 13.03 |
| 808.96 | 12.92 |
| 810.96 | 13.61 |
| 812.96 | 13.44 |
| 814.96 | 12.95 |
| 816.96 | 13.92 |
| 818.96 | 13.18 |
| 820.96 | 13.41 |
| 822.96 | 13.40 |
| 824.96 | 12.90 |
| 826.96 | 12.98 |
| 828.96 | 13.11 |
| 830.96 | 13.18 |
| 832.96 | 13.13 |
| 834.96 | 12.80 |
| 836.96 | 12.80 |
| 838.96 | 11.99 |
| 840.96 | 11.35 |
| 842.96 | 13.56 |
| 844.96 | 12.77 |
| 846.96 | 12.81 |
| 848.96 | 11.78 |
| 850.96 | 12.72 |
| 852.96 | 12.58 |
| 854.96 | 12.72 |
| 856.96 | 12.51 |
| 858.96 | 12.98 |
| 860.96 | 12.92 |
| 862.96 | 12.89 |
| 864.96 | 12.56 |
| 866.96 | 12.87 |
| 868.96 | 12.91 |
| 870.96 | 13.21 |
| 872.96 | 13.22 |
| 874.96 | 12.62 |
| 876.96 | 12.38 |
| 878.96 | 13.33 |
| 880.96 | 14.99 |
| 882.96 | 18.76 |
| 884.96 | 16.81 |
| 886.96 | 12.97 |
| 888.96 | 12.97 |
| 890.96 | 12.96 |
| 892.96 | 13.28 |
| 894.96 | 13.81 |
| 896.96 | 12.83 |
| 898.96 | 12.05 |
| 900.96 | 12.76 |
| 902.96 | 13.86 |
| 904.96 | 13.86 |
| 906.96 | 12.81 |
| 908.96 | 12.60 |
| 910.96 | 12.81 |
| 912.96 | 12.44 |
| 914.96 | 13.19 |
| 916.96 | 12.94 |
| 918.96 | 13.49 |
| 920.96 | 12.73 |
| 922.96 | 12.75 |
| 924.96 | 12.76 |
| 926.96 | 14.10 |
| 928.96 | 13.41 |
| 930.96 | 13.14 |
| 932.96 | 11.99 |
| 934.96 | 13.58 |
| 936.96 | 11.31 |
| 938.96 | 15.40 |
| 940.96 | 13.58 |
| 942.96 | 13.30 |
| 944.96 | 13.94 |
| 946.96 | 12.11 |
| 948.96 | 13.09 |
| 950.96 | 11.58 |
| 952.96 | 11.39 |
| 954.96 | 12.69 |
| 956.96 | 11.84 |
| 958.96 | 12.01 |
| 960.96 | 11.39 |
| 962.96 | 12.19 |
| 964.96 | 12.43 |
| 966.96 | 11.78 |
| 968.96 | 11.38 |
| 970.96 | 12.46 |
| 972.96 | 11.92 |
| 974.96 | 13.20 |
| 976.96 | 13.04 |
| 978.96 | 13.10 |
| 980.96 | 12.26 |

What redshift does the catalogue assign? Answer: 0.344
